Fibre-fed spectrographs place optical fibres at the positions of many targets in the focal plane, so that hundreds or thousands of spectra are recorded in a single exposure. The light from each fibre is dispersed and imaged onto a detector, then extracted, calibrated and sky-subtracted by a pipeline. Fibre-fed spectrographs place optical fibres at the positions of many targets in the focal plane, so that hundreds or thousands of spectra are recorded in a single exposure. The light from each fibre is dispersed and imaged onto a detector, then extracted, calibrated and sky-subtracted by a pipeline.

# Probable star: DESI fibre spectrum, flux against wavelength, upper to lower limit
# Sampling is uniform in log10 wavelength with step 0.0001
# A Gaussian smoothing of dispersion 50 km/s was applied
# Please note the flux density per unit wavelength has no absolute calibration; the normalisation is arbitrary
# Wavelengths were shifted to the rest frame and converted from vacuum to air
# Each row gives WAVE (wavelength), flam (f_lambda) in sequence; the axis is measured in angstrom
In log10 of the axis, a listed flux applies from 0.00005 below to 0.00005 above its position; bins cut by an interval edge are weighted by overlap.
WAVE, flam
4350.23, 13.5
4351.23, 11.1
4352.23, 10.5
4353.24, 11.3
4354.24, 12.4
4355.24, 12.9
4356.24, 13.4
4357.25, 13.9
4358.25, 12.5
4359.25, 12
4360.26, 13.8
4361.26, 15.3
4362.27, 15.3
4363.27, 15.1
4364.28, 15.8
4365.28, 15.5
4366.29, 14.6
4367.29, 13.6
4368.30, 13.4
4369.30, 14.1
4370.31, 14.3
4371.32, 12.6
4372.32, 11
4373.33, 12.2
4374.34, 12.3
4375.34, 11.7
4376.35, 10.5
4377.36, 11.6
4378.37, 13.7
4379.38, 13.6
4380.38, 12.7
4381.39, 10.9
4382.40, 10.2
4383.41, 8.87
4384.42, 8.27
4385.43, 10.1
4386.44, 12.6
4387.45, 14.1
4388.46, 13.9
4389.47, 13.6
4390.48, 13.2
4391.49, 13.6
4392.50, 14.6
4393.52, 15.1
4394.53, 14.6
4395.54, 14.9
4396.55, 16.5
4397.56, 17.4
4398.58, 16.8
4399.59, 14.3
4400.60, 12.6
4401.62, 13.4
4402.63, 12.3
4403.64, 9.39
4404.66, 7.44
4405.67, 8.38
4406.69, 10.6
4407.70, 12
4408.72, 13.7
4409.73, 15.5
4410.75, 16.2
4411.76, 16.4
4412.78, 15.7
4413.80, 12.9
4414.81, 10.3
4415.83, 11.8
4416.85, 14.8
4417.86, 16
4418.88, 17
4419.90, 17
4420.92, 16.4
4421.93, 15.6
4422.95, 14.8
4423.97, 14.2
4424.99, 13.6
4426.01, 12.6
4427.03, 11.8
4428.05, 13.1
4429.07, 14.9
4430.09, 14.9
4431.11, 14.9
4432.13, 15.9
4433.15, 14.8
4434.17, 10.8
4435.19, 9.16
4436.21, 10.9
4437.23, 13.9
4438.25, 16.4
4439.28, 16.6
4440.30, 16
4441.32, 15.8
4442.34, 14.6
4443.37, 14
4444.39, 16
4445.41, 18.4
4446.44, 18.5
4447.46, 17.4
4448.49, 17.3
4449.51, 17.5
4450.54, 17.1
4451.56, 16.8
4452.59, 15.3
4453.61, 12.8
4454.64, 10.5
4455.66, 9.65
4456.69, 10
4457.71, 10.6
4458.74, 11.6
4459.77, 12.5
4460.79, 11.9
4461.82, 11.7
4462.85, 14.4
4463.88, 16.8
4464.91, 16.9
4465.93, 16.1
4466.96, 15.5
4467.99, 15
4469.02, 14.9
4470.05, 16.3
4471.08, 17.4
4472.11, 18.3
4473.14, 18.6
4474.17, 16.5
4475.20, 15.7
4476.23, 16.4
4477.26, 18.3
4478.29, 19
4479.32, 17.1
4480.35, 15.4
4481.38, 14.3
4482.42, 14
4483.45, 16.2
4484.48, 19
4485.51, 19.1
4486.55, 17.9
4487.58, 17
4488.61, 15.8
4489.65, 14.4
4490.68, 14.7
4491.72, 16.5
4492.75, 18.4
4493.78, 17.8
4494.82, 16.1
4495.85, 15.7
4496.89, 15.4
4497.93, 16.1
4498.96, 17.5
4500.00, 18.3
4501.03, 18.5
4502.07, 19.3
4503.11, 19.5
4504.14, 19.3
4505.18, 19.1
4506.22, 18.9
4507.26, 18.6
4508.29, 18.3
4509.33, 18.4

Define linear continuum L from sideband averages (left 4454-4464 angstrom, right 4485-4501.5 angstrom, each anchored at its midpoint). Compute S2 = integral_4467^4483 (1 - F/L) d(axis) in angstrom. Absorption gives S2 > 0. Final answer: -2.7 angstrom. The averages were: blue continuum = 11.8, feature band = 16.4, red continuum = 16.8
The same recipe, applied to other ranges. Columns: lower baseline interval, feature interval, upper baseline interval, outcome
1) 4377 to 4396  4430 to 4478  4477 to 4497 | 1.1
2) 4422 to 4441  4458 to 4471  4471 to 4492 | 1.1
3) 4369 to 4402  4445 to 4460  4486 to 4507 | 1.1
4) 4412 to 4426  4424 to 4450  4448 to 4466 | -1.1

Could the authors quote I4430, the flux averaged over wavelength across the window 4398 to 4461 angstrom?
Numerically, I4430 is 14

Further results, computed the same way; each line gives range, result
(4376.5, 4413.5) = 13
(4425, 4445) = 14.1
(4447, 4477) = 14.9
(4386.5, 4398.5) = 14.7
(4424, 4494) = 15.2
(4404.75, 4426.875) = 13.9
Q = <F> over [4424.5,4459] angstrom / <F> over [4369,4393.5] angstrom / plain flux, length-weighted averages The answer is 1.16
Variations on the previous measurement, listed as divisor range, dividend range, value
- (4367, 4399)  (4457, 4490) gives 1.21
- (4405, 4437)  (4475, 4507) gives 1.25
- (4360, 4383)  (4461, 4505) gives 1.27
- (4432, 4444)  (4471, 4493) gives 1.20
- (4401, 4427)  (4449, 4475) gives 1.08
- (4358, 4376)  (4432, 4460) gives 1.05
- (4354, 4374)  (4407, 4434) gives 1.05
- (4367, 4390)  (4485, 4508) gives 1.44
